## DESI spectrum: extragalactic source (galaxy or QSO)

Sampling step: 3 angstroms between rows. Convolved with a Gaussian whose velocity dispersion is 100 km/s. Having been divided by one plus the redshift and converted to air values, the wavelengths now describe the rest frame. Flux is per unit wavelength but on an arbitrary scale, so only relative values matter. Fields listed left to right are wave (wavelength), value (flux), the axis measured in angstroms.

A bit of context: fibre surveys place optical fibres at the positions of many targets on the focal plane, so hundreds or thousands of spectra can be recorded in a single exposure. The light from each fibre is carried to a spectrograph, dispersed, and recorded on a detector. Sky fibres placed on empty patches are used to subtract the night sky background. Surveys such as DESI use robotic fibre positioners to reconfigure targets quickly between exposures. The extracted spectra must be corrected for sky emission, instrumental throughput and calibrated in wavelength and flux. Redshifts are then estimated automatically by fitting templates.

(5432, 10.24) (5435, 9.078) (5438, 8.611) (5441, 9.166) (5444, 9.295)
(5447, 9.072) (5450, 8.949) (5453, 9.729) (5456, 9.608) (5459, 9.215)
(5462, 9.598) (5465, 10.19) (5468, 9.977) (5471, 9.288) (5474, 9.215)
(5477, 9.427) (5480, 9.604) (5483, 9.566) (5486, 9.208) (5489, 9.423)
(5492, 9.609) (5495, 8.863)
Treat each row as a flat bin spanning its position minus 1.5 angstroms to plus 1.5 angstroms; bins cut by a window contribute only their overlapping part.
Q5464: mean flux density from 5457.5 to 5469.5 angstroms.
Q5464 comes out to 9.74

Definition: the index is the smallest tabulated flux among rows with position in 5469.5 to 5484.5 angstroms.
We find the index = 9.215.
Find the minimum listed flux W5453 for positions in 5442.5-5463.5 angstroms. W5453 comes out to 8.949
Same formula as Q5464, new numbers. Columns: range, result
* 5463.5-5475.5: 9.67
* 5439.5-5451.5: 9.12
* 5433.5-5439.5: 8.84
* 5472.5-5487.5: 9.4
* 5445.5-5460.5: 9.31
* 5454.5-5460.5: 9.41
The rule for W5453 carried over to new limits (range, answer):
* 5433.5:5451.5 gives 8.611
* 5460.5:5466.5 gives 9.598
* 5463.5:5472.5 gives 9.288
